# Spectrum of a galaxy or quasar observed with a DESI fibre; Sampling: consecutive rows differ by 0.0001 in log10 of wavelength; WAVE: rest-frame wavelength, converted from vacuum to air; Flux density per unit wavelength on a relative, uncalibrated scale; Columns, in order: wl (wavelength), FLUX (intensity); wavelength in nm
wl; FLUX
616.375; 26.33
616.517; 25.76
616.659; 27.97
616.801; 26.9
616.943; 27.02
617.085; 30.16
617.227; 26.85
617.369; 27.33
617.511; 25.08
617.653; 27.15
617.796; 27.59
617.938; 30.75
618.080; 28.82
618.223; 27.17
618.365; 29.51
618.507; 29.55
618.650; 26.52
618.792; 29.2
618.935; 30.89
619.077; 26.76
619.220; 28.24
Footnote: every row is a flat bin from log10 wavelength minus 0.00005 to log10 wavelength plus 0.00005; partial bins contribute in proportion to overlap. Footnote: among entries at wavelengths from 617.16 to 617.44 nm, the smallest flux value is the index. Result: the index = 26.85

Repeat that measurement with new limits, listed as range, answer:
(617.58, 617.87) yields 27.15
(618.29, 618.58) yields 29.51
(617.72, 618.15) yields 27.59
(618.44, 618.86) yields 26.52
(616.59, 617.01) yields 26.9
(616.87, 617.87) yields 25.08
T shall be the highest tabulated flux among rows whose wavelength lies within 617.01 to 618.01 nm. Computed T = 30.75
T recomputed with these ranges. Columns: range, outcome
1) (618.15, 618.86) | 29.55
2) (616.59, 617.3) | 30.16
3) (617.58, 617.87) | 27.59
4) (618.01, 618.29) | 28.82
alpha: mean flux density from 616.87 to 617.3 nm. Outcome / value 28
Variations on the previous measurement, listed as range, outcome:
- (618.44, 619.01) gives 29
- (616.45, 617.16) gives 27.6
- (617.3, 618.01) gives 27.6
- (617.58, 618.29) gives 28.3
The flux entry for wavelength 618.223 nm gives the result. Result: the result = 27.17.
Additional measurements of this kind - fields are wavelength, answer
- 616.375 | 26.33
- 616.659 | 27.97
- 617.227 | 26.85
